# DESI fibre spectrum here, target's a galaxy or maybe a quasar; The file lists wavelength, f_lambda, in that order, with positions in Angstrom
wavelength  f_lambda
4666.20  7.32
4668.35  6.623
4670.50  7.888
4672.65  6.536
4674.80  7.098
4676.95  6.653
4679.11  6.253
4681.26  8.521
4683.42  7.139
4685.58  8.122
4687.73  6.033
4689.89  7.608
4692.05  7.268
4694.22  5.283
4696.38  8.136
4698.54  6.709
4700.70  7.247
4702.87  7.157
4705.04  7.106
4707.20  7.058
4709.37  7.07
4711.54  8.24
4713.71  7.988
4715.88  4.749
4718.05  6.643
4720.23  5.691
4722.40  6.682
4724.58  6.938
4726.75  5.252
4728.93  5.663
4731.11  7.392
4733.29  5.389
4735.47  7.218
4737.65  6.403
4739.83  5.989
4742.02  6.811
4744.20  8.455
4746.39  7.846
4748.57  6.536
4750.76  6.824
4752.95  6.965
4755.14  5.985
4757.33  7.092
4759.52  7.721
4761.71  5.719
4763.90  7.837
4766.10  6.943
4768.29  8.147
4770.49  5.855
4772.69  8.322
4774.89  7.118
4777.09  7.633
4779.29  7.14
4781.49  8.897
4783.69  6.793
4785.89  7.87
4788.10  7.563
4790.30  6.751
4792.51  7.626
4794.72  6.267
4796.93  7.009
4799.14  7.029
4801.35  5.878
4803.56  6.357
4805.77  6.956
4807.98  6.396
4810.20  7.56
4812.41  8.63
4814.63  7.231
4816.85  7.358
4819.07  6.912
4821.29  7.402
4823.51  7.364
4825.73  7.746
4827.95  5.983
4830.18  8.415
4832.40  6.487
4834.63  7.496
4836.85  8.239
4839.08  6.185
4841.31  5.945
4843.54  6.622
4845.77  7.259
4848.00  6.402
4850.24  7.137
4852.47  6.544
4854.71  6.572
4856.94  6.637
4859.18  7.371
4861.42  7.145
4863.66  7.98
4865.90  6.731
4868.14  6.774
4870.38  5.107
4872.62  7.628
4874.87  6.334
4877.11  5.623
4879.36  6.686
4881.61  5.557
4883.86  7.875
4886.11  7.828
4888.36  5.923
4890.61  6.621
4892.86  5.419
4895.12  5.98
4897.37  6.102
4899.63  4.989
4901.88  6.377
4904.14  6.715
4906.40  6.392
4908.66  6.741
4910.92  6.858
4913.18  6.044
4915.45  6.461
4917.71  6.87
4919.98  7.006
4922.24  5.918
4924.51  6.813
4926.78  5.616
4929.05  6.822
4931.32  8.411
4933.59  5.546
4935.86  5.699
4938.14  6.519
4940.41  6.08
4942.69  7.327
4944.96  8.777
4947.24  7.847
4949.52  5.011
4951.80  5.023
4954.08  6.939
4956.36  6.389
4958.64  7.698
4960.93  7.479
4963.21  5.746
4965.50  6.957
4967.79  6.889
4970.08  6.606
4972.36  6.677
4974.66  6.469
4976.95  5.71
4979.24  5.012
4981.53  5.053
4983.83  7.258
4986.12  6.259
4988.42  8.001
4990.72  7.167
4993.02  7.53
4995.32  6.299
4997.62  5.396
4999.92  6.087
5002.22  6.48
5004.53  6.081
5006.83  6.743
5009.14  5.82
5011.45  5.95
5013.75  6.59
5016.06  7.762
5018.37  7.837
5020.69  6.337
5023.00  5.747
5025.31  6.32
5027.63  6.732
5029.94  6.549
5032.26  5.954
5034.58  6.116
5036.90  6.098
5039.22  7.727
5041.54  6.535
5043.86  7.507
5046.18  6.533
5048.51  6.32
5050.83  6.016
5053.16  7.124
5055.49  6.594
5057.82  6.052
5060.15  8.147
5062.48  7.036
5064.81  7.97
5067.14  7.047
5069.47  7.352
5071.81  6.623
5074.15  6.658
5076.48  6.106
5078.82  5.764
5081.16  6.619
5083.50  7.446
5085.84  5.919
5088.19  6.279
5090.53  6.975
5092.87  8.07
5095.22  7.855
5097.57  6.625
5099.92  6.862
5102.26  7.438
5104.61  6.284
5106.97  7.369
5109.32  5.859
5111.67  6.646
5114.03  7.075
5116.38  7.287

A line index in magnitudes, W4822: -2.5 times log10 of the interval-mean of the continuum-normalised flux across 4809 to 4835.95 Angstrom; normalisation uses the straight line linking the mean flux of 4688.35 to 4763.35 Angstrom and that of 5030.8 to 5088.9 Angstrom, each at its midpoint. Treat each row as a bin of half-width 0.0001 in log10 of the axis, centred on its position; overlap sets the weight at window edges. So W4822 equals -0.10 mag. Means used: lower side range 6.79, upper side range 6.7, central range 7.39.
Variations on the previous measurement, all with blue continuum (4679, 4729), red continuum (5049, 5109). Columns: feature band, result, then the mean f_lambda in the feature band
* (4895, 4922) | 0.08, 6.38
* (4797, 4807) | 0.05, 6.61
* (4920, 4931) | 0.06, 6.52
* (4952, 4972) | 0.02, 6.75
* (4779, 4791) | -0.10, 7.56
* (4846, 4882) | 0.03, 6.68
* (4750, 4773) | -0.02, 7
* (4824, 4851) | -0.02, 7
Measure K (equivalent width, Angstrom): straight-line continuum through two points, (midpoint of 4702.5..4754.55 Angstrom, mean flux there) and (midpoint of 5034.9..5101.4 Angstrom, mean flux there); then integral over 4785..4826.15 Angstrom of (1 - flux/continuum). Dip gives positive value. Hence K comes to -2.3 Angstrom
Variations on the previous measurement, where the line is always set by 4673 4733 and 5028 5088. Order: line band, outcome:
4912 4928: 0.9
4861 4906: 2.1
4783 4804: -0.4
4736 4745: -0.1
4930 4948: -0.7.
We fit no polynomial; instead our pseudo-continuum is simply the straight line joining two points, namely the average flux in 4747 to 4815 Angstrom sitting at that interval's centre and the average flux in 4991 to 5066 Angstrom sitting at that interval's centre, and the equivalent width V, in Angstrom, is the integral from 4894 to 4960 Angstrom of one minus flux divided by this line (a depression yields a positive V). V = 3.0 Angstrom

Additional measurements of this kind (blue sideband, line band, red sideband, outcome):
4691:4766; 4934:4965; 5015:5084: 0.6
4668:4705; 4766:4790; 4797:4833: -1.3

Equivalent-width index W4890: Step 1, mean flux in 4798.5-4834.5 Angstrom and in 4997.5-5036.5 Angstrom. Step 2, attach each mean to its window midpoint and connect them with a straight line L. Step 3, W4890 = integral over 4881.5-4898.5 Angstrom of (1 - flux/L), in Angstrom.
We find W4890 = 1.0 Angstrom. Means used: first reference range 7.12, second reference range 6.4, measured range 6.46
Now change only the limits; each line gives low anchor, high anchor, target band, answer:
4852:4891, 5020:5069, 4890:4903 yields 1.6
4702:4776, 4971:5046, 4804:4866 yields -3.4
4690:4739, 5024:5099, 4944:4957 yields 0.2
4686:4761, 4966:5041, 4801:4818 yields -1.0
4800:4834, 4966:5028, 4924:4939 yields 0.5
